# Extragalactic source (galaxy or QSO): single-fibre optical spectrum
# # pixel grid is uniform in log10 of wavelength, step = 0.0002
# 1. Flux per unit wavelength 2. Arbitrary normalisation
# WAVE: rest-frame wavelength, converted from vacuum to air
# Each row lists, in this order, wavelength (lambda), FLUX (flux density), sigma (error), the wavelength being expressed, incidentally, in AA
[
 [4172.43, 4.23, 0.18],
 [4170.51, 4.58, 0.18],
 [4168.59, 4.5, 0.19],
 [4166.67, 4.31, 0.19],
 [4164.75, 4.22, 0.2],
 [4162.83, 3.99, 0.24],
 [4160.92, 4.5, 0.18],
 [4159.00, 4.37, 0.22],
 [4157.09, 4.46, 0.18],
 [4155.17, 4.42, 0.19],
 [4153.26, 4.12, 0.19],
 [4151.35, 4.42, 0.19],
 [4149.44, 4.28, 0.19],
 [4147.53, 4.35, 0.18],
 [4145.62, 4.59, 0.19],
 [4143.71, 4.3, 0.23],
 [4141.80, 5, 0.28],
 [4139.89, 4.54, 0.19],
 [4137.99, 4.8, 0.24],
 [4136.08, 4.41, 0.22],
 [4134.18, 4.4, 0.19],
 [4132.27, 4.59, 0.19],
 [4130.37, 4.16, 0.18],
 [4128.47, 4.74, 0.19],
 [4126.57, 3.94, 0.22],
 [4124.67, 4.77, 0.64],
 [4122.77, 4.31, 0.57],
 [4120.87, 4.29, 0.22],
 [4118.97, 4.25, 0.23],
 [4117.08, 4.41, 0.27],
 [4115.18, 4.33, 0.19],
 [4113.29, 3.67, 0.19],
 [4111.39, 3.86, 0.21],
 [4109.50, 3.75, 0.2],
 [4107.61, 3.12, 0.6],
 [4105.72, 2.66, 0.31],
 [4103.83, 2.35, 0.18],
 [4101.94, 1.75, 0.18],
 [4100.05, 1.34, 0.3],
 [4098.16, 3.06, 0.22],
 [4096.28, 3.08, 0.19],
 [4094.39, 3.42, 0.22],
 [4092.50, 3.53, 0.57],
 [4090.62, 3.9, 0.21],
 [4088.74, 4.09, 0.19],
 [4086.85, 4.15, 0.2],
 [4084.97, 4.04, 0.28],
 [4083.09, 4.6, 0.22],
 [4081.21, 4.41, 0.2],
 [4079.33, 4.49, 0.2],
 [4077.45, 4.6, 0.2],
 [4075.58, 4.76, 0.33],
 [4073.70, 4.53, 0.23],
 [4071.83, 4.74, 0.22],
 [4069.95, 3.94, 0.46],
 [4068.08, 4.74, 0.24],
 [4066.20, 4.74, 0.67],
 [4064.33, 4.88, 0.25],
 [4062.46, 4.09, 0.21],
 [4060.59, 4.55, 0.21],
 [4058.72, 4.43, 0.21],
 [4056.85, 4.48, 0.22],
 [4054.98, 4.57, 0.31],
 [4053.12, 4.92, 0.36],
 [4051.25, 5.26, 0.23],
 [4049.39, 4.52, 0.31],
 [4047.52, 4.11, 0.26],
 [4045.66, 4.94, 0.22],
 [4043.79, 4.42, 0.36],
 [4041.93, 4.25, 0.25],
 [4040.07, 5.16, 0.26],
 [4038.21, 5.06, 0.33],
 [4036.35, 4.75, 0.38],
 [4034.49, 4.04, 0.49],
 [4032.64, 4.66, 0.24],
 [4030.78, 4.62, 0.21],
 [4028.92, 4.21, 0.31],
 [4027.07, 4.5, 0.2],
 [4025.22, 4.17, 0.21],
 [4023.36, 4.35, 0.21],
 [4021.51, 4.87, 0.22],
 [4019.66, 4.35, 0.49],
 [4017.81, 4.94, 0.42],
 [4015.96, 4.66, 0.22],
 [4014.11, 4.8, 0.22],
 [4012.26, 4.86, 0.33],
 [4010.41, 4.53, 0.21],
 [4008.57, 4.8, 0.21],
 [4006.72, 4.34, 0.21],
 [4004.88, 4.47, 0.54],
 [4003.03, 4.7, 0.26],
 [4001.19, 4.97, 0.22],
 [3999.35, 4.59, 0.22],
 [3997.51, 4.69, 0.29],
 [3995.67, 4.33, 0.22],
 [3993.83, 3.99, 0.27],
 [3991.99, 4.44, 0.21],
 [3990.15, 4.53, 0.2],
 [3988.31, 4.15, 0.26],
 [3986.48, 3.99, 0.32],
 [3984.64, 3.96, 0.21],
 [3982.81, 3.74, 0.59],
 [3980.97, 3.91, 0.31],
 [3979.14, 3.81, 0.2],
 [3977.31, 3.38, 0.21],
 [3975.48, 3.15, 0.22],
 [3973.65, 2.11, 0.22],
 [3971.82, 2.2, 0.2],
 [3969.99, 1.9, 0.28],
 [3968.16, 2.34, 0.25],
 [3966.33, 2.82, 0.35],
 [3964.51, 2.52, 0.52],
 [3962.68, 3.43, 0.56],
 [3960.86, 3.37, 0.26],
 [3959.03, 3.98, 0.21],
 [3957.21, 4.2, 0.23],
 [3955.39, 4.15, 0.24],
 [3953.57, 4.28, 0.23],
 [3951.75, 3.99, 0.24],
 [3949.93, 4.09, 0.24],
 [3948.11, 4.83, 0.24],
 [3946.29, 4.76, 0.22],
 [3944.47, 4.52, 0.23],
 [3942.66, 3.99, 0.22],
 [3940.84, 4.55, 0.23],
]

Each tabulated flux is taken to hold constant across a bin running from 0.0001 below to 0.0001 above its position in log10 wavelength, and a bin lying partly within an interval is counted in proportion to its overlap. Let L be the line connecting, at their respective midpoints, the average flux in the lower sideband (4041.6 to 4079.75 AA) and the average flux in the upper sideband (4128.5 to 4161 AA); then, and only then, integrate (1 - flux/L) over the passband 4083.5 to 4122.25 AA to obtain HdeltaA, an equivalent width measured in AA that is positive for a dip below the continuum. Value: 8.91 AA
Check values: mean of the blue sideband 4.58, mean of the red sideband 4.46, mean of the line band 3.48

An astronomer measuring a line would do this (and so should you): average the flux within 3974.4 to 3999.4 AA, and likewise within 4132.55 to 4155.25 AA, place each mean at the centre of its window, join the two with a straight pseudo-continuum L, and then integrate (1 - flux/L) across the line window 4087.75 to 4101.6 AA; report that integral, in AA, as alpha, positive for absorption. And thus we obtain 3.79 AA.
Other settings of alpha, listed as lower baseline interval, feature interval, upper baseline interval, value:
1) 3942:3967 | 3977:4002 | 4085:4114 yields -2.9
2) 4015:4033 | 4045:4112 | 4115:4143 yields 7.3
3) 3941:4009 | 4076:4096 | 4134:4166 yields 0.6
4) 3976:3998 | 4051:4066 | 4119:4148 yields -1.3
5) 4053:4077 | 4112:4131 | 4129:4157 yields 0.9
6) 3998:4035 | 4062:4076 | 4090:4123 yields -2.5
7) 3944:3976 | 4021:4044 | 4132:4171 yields -4.3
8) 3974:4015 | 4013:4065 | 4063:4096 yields -3.8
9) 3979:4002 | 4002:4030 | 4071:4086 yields -1.6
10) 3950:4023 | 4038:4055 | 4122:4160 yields -2.3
